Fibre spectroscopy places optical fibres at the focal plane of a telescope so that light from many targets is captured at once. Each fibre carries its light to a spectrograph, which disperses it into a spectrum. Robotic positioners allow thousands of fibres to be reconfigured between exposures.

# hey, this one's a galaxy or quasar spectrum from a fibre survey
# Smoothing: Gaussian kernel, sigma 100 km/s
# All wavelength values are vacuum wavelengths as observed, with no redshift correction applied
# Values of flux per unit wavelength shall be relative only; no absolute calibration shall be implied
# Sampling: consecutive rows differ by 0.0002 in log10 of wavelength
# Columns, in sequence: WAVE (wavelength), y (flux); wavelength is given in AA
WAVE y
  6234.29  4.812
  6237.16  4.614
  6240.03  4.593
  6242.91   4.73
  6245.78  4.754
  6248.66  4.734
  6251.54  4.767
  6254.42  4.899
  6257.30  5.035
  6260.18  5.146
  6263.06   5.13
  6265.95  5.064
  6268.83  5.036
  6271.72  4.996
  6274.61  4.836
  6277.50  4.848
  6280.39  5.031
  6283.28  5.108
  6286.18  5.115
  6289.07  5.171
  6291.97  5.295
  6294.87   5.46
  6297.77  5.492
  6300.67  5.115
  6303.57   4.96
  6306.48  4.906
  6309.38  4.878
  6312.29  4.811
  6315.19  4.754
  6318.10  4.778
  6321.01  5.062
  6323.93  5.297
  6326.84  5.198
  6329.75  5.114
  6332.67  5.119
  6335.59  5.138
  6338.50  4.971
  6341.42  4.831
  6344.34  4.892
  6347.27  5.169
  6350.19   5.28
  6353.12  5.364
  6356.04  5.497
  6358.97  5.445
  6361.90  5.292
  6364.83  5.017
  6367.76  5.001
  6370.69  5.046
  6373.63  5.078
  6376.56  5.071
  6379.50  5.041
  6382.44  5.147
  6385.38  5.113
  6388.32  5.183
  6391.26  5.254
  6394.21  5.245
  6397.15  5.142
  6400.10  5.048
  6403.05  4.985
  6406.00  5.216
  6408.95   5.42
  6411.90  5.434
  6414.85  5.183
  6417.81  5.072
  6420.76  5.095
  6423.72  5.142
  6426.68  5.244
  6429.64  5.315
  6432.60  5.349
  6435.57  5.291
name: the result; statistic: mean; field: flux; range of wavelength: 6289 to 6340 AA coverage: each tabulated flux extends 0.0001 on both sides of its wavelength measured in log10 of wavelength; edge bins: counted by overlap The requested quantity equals 5.08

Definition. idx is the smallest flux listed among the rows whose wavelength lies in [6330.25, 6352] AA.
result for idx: 4.831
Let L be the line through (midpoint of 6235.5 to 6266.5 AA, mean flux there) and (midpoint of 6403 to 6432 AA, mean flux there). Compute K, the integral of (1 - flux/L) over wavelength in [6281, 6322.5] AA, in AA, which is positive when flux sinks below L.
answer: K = -0.8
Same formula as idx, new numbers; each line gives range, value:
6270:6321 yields 4.754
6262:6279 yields 4.836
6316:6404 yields 4.778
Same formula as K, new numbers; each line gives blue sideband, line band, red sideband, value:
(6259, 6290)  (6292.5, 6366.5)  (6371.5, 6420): -0.3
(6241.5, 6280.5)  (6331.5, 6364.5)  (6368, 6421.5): -0.7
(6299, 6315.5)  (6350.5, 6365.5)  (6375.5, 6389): -0.9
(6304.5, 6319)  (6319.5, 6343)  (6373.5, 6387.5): -0.9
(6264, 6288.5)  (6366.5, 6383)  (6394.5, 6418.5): 0.3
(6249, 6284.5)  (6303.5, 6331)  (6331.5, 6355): 0.5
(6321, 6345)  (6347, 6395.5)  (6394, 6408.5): -0.8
